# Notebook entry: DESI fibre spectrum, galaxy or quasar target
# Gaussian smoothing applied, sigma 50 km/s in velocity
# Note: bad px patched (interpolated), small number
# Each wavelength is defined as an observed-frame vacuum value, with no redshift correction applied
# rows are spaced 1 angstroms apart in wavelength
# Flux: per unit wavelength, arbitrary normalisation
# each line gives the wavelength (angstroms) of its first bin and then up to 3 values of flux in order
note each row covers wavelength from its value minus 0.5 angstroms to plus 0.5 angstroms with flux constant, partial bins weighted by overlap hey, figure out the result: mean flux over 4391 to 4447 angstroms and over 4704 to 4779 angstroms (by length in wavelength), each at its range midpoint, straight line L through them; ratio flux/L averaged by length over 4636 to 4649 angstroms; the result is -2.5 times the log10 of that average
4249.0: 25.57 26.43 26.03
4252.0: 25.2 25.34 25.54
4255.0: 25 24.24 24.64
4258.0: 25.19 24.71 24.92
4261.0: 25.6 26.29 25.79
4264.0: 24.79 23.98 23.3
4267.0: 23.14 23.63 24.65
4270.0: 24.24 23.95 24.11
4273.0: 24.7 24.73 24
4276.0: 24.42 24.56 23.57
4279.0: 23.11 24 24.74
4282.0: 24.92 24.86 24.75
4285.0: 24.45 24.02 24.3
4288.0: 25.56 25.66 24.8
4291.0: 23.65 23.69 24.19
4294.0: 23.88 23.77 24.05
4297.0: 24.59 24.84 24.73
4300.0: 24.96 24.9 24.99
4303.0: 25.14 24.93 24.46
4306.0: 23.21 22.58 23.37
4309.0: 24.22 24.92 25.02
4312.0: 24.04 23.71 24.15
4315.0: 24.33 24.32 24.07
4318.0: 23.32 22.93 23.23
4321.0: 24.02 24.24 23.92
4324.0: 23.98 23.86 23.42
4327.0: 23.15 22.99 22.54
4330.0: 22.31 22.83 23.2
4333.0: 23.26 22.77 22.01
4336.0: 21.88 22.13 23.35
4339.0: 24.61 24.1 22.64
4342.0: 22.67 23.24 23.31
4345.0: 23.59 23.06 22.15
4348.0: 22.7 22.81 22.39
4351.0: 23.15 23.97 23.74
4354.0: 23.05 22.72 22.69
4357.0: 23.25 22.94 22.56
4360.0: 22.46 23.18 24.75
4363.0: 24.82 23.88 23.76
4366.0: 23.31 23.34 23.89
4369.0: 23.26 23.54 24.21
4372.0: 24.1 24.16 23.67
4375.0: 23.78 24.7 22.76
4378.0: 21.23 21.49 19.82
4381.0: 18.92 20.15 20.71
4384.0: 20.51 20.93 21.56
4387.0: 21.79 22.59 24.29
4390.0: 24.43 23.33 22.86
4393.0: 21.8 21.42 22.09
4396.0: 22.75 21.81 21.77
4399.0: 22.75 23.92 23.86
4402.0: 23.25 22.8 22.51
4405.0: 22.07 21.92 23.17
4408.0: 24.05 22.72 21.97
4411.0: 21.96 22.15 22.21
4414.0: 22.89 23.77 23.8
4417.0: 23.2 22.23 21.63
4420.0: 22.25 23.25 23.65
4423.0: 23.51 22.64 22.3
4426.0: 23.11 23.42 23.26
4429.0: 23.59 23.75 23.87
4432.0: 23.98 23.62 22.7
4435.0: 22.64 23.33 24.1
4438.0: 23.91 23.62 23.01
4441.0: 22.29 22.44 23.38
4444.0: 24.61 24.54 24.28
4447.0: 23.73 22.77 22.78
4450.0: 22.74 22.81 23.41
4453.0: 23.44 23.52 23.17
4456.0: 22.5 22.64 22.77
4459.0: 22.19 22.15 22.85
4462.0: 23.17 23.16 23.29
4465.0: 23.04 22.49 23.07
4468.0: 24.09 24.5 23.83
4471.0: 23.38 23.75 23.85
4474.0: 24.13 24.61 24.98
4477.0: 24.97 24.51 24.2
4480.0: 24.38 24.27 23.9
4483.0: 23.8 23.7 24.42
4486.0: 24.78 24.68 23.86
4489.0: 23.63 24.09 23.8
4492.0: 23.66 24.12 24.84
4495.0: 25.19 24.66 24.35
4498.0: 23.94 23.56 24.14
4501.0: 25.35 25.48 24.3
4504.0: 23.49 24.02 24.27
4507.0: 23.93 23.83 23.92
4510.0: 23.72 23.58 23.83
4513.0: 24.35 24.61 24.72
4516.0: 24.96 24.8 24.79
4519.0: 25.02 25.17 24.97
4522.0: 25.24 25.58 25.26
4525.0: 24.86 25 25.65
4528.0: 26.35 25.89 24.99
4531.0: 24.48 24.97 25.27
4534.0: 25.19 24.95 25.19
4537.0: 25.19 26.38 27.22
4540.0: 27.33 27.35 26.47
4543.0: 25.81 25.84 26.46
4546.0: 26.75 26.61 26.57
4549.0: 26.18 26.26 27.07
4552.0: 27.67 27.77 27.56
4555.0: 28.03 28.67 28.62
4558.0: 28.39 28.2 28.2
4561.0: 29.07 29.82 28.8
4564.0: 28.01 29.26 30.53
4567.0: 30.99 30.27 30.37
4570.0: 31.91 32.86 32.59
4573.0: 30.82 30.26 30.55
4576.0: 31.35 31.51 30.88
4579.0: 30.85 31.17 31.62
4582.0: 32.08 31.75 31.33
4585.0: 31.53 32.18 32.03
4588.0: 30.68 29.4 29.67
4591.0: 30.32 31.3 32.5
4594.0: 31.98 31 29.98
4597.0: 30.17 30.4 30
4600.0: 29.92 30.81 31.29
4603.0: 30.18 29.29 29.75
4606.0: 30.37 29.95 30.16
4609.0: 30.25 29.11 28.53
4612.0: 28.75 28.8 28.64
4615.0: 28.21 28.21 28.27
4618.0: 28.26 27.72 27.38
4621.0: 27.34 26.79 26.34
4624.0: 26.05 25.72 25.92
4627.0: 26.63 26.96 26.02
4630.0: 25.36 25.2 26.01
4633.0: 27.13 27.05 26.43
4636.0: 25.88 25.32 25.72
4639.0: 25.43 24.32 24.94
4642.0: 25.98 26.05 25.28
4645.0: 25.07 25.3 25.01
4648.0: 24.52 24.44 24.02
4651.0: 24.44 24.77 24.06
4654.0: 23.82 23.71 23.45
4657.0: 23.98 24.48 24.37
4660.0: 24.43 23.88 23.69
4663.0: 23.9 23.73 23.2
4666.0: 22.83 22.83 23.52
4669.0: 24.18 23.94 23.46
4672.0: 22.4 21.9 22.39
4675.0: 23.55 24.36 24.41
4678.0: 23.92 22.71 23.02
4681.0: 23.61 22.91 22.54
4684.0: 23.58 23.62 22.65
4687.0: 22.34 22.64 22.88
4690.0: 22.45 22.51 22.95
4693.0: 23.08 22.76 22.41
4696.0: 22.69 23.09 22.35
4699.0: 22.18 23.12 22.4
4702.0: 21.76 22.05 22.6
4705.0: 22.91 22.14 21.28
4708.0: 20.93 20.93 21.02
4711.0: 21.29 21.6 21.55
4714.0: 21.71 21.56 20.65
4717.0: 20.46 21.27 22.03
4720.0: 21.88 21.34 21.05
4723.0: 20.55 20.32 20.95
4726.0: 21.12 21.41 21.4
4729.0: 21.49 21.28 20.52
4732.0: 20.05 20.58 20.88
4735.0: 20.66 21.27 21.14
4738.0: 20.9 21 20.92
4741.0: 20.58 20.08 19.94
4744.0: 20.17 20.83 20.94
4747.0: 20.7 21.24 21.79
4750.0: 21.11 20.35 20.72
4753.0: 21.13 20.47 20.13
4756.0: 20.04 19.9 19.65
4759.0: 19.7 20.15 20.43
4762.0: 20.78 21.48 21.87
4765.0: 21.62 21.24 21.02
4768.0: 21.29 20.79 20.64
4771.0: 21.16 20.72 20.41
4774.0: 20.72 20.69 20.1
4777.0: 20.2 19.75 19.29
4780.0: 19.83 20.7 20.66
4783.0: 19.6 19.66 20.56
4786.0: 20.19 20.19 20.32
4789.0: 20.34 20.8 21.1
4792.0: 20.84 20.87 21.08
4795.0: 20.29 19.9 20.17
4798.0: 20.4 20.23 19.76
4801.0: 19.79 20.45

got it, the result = -0.172 mag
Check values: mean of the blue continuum 23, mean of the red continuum 20.9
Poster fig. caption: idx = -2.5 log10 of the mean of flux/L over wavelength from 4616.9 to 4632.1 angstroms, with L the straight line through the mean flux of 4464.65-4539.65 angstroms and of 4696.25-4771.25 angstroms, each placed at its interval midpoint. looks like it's -0.171 mag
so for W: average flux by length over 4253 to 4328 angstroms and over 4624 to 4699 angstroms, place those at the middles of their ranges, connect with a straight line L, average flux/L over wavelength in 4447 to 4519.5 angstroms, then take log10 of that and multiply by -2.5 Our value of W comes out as 0.02 mag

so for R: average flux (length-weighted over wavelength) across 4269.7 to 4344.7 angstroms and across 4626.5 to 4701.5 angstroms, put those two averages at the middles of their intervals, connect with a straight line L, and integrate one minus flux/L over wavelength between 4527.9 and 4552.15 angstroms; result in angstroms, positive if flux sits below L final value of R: -2.1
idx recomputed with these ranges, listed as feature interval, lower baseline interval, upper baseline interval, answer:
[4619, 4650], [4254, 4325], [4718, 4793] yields -0.19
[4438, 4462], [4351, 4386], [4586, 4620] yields 0.10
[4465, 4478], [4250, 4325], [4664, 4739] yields -0.03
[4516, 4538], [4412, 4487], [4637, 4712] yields -0.08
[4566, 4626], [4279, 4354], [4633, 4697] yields -0.25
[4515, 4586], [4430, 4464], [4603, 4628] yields -0.06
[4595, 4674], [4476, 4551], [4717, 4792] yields -0.15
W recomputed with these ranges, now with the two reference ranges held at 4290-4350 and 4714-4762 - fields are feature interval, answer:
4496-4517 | -0.09 mag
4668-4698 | -0.09 mag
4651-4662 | -0.13 mag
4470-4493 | -0.07 mag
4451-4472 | -0.02 mag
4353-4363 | 0.01 mag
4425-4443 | -0.02 mag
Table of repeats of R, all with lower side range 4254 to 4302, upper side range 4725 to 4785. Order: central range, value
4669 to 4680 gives -1.0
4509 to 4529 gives -2.0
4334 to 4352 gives 0.8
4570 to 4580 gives -4.2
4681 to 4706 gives -1.8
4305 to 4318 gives 0.1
